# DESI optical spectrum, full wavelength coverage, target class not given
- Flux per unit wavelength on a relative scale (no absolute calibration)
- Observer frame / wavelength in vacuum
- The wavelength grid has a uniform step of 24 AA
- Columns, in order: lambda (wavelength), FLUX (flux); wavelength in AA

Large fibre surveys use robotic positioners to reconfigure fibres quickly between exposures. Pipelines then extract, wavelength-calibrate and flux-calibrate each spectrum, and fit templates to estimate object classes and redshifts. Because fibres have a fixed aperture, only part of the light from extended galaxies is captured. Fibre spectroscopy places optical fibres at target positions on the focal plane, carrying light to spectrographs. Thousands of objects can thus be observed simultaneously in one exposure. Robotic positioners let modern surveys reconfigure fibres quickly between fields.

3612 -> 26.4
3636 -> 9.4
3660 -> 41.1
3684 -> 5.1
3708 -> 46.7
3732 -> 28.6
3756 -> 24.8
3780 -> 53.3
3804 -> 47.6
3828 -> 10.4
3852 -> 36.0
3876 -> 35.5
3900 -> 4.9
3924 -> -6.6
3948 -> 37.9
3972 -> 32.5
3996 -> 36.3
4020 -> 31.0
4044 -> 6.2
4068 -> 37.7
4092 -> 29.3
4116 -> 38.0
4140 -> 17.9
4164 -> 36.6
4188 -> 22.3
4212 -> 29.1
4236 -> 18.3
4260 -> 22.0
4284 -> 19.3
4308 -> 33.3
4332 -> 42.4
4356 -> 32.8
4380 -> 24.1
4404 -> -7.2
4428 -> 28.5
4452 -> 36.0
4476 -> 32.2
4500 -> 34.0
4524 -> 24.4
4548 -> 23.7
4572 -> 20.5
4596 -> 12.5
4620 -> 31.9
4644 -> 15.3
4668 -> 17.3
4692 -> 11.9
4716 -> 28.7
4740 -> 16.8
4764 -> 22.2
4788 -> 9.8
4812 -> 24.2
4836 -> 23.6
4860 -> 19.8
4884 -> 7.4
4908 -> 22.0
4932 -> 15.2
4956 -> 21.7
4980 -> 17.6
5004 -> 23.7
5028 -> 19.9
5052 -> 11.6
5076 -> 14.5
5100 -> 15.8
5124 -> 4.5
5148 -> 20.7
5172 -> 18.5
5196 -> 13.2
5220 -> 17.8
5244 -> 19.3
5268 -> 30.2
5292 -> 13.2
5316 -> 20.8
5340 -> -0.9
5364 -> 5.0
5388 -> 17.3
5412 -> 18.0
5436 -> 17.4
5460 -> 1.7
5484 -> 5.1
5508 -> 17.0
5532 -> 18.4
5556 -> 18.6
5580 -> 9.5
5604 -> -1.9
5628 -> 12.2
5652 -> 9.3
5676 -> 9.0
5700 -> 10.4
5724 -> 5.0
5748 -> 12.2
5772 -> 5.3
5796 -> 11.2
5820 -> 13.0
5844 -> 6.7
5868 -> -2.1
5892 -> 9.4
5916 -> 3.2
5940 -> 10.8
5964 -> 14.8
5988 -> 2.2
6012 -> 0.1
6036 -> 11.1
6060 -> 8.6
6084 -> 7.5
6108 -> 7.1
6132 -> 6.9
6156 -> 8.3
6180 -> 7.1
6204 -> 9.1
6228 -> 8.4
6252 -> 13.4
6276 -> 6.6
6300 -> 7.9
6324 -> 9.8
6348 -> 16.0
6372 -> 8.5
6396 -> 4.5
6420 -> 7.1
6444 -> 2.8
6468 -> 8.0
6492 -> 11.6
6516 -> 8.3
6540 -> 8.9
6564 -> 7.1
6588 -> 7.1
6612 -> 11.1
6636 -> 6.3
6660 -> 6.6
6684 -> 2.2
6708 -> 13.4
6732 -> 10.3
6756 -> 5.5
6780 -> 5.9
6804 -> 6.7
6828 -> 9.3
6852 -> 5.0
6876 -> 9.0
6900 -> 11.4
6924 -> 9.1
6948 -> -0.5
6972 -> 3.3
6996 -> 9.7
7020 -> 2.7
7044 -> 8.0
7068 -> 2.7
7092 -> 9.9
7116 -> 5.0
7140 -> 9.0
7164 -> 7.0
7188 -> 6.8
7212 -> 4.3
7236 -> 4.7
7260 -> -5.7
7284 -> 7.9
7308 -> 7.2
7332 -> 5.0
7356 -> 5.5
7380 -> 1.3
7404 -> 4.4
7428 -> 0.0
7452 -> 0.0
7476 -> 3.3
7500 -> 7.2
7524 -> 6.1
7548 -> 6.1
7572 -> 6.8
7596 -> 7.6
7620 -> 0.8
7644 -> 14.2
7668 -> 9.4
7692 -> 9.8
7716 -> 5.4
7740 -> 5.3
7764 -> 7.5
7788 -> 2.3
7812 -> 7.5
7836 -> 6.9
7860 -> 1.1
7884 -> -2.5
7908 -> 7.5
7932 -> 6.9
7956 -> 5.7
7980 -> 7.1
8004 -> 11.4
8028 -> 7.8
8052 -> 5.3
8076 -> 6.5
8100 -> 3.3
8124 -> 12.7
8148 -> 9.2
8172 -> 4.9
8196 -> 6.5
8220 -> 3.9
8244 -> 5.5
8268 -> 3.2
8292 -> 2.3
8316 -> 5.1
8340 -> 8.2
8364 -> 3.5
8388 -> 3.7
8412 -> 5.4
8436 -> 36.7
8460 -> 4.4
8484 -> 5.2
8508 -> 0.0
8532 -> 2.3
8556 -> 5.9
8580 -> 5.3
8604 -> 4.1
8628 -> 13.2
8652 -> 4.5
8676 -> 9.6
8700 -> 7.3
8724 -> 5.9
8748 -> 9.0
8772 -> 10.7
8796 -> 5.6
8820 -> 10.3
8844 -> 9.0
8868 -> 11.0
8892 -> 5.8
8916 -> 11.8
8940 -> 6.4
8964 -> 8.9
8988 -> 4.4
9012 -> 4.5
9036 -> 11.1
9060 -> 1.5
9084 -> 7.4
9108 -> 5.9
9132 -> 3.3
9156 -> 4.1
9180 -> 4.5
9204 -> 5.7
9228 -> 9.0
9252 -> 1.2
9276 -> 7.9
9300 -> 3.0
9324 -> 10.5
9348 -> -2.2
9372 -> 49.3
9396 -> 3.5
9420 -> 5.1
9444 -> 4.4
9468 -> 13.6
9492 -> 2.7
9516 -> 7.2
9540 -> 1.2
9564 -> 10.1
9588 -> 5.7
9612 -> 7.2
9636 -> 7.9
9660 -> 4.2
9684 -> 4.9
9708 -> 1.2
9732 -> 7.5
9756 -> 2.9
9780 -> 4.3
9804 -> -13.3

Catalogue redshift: 1.262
